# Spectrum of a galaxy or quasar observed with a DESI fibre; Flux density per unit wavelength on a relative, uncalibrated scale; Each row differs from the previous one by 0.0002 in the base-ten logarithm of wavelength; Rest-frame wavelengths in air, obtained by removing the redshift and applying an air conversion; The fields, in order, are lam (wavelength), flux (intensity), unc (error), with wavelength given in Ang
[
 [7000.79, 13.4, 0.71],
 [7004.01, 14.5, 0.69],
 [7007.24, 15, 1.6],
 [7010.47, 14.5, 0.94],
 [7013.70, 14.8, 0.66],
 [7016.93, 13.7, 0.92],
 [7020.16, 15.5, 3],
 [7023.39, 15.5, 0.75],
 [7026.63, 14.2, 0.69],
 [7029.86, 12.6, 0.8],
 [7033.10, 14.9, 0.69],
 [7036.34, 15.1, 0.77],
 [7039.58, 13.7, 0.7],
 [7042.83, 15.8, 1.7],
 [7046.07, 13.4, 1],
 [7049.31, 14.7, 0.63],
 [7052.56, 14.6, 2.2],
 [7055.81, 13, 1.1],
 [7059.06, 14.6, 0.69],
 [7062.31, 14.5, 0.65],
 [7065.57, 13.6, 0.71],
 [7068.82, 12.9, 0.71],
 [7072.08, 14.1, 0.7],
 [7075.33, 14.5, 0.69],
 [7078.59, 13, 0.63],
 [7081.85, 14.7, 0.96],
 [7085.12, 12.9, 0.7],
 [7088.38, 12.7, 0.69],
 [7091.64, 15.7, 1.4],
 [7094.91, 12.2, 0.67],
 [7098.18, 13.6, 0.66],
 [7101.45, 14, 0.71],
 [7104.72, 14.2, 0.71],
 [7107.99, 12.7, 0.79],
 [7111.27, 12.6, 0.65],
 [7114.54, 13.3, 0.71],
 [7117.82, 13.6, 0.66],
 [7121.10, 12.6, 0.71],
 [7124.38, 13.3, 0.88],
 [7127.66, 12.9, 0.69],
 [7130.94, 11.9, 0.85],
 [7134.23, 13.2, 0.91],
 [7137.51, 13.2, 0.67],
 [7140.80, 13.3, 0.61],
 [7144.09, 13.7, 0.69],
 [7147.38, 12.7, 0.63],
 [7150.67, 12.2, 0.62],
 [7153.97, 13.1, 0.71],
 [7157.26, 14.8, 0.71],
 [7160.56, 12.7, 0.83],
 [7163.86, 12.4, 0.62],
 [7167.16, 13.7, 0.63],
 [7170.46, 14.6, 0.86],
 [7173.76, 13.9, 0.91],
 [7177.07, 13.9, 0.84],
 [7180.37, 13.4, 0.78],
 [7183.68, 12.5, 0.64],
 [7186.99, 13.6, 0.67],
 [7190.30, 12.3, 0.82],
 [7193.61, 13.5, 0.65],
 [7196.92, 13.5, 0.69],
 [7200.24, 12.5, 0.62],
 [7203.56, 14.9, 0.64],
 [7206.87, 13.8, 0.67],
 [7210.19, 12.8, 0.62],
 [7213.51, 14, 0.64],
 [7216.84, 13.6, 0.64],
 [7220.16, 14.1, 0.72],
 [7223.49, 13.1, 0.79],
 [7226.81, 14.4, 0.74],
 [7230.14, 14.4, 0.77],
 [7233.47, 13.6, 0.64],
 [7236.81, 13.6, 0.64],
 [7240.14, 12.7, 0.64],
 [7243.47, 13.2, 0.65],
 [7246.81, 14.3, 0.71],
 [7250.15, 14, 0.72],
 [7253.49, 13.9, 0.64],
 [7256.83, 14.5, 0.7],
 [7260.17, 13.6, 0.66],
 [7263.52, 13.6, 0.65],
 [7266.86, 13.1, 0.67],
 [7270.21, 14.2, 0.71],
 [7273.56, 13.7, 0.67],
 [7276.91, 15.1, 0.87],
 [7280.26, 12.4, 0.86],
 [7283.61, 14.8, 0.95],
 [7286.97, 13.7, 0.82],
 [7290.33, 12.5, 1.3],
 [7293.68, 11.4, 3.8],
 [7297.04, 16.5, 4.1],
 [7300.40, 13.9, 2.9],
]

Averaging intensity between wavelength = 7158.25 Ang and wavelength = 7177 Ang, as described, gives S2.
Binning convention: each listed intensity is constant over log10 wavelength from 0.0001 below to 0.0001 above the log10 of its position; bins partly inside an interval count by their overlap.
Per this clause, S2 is 13.5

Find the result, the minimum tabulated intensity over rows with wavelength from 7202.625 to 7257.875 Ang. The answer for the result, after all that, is 12.7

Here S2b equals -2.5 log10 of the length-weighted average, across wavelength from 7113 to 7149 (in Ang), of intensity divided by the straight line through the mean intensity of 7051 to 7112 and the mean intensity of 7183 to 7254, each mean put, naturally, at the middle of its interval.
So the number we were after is 0.048 mag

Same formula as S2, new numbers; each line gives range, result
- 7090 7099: 13.9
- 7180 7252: 13.5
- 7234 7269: 13.7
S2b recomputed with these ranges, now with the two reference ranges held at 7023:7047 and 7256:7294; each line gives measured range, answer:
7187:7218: 0.03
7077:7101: 0.05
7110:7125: 0.08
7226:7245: 0.01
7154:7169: 0.05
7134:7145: 0.05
